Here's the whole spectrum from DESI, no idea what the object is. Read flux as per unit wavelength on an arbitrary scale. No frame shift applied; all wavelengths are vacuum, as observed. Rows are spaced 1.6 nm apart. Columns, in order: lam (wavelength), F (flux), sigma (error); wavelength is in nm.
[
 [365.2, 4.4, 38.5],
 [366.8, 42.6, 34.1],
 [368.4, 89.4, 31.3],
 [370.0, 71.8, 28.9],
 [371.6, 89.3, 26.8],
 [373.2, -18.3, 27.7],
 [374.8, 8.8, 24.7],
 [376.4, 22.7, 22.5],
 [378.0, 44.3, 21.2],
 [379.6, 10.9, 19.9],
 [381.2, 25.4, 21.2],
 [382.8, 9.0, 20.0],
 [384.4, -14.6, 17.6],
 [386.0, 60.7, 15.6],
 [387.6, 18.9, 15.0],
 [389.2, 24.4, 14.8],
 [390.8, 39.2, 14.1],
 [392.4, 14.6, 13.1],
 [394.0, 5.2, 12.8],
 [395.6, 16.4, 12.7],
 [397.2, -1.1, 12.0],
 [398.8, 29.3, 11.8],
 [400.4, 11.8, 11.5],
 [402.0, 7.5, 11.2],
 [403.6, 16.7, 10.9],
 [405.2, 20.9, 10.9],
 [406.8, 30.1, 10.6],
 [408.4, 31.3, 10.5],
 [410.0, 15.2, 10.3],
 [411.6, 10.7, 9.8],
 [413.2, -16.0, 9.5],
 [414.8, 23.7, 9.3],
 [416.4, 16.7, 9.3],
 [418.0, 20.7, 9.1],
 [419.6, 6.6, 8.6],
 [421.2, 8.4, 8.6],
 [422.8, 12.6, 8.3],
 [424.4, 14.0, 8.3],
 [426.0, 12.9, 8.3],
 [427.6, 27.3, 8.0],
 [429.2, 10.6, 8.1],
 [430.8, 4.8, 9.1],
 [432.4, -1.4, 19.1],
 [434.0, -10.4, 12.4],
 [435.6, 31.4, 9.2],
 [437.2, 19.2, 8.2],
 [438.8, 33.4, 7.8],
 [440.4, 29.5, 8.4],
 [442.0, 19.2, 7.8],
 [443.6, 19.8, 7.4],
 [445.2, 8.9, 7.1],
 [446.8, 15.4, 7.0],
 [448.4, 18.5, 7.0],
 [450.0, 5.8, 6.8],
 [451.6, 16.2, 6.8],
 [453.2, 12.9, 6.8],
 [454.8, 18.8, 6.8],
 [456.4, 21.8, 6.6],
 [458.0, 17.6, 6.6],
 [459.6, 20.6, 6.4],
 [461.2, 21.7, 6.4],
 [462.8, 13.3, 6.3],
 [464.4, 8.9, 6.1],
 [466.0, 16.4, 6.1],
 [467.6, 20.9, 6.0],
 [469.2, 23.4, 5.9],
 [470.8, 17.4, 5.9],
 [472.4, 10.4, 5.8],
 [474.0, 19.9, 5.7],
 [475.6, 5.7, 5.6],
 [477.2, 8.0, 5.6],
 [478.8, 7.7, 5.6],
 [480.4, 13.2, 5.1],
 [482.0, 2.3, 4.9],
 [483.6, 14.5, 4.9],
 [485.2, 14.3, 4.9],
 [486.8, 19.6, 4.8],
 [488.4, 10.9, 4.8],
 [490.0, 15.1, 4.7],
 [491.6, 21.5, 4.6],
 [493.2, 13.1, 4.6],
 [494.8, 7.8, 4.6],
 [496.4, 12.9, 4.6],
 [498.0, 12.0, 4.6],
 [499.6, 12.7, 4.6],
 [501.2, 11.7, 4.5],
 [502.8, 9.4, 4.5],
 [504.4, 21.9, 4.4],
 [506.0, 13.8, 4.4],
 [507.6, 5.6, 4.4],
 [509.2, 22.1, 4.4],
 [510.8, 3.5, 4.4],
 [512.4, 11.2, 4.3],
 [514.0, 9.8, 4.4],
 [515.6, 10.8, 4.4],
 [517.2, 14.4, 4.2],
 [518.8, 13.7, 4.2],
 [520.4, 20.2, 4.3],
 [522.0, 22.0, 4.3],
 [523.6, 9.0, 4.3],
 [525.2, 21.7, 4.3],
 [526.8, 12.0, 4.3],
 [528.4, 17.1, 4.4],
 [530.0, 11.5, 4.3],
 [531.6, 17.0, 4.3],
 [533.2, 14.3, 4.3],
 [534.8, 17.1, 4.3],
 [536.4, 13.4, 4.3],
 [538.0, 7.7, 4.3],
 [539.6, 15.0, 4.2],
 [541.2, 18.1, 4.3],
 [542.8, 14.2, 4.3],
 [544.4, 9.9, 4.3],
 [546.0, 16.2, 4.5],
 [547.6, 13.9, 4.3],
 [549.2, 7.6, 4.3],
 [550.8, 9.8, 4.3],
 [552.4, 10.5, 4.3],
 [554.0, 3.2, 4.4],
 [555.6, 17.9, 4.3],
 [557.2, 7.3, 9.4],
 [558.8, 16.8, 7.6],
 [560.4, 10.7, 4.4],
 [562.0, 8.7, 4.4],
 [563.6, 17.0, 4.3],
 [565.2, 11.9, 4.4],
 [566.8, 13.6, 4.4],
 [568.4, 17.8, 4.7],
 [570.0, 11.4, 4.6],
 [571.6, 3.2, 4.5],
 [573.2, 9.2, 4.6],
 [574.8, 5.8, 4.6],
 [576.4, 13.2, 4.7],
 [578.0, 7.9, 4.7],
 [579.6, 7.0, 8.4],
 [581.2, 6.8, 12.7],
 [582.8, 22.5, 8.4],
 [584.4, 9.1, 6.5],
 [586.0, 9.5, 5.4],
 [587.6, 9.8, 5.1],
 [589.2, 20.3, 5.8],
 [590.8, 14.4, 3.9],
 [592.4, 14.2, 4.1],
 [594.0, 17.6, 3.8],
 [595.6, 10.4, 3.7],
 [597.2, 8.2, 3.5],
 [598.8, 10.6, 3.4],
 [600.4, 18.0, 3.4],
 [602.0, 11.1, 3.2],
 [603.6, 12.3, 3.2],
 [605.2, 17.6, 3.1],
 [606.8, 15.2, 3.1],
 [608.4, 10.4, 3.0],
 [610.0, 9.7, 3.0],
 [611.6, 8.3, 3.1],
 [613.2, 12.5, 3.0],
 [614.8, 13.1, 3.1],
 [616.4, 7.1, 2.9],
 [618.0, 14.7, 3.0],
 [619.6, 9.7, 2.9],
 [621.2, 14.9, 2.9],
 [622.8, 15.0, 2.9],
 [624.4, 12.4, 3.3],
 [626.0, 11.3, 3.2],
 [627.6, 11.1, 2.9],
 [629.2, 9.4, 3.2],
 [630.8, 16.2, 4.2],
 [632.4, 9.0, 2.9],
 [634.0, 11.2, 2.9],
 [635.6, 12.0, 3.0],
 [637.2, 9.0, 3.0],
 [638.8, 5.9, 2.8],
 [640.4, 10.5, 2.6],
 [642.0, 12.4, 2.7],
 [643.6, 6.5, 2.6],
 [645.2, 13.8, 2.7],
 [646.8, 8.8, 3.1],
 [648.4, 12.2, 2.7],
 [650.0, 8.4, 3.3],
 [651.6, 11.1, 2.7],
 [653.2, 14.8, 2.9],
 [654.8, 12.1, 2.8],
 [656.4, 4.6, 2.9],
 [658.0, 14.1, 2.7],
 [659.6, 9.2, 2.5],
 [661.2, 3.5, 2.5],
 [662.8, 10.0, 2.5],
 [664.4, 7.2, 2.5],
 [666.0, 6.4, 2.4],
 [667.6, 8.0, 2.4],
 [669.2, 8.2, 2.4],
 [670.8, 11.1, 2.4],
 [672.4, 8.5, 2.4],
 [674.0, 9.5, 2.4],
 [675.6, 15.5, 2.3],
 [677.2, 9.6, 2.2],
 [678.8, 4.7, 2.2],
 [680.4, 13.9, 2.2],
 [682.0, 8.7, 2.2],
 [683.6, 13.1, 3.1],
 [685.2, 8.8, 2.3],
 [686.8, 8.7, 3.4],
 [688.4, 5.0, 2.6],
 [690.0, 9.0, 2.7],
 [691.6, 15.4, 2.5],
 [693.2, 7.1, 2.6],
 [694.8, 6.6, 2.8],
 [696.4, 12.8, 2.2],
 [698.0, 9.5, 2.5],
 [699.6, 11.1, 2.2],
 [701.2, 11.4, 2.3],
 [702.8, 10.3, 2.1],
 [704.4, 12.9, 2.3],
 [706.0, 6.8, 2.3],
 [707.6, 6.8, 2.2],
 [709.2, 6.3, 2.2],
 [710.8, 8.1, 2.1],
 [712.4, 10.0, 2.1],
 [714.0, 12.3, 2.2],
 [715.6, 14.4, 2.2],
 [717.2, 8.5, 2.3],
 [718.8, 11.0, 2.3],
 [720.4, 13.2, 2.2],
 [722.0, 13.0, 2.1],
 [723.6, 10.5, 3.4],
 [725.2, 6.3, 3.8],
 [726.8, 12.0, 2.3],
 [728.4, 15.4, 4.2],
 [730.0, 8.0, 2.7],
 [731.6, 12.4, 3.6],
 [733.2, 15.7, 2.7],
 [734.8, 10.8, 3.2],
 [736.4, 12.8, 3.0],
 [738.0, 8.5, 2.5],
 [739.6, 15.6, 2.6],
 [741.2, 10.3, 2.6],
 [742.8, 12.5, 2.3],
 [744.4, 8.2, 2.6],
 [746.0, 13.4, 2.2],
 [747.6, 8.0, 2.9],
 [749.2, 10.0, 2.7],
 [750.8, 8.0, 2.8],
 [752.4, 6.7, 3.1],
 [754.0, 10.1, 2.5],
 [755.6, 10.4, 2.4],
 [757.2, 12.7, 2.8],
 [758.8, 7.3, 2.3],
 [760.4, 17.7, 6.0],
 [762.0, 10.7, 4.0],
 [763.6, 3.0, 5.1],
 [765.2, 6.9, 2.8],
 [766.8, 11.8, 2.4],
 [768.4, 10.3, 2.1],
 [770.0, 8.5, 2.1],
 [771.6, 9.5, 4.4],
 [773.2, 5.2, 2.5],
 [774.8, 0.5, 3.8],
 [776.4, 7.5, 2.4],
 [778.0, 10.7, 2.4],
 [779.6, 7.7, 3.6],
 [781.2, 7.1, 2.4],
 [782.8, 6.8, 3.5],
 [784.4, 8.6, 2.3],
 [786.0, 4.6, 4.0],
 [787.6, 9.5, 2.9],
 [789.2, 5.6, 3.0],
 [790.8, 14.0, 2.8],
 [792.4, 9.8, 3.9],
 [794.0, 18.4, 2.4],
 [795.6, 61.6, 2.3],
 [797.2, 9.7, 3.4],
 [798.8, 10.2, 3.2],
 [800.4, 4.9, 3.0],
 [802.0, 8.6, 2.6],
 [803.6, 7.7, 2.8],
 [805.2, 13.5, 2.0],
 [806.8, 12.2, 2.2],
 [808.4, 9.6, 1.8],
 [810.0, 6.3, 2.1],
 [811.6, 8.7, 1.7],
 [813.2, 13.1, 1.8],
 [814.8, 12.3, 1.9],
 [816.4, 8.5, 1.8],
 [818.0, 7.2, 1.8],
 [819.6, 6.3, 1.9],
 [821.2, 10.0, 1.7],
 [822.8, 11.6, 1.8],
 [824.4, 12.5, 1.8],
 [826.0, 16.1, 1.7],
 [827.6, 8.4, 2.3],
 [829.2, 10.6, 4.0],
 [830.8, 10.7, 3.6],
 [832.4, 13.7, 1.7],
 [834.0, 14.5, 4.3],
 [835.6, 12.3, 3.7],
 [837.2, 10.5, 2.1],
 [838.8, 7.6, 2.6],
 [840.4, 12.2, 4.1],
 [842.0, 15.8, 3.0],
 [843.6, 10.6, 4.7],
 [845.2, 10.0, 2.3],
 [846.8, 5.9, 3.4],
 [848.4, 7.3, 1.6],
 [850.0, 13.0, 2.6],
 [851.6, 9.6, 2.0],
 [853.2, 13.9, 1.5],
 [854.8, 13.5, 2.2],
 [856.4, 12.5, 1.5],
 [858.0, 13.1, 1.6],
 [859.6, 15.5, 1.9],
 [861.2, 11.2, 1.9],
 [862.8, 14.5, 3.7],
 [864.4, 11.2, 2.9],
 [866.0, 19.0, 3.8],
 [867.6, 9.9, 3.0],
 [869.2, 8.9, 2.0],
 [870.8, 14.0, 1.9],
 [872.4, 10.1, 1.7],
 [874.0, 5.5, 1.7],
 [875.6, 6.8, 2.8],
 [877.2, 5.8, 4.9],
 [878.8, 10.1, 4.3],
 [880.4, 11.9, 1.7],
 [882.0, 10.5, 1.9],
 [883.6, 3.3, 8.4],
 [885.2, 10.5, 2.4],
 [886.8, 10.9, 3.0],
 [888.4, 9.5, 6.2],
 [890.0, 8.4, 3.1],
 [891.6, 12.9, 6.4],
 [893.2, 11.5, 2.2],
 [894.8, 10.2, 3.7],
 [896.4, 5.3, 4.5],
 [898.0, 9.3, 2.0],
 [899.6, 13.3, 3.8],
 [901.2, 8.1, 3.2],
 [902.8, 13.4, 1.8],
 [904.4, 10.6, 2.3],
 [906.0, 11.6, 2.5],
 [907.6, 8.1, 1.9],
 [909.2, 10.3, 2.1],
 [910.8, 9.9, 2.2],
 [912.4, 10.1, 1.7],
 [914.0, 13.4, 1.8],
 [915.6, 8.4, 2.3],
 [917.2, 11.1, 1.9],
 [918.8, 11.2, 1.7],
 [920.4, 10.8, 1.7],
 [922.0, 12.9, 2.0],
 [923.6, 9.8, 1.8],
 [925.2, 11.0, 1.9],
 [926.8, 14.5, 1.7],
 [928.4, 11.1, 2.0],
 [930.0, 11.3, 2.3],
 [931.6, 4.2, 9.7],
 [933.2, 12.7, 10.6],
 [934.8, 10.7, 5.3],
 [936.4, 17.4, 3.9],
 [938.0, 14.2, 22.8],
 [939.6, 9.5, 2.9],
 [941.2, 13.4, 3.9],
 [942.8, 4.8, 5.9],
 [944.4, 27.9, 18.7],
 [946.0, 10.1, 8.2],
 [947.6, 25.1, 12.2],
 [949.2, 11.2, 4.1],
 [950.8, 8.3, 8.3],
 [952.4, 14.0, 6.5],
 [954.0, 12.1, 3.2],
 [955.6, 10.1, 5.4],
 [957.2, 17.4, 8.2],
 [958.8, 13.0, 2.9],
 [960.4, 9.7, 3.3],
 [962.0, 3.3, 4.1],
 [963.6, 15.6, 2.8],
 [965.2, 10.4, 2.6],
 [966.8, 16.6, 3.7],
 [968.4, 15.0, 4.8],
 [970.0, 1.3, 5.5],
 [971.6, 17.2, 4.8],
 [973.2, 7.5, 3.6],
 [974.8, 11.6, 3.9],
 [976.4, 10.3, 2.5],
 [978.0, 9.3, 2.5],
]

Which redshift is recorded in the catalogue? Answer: 1.13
